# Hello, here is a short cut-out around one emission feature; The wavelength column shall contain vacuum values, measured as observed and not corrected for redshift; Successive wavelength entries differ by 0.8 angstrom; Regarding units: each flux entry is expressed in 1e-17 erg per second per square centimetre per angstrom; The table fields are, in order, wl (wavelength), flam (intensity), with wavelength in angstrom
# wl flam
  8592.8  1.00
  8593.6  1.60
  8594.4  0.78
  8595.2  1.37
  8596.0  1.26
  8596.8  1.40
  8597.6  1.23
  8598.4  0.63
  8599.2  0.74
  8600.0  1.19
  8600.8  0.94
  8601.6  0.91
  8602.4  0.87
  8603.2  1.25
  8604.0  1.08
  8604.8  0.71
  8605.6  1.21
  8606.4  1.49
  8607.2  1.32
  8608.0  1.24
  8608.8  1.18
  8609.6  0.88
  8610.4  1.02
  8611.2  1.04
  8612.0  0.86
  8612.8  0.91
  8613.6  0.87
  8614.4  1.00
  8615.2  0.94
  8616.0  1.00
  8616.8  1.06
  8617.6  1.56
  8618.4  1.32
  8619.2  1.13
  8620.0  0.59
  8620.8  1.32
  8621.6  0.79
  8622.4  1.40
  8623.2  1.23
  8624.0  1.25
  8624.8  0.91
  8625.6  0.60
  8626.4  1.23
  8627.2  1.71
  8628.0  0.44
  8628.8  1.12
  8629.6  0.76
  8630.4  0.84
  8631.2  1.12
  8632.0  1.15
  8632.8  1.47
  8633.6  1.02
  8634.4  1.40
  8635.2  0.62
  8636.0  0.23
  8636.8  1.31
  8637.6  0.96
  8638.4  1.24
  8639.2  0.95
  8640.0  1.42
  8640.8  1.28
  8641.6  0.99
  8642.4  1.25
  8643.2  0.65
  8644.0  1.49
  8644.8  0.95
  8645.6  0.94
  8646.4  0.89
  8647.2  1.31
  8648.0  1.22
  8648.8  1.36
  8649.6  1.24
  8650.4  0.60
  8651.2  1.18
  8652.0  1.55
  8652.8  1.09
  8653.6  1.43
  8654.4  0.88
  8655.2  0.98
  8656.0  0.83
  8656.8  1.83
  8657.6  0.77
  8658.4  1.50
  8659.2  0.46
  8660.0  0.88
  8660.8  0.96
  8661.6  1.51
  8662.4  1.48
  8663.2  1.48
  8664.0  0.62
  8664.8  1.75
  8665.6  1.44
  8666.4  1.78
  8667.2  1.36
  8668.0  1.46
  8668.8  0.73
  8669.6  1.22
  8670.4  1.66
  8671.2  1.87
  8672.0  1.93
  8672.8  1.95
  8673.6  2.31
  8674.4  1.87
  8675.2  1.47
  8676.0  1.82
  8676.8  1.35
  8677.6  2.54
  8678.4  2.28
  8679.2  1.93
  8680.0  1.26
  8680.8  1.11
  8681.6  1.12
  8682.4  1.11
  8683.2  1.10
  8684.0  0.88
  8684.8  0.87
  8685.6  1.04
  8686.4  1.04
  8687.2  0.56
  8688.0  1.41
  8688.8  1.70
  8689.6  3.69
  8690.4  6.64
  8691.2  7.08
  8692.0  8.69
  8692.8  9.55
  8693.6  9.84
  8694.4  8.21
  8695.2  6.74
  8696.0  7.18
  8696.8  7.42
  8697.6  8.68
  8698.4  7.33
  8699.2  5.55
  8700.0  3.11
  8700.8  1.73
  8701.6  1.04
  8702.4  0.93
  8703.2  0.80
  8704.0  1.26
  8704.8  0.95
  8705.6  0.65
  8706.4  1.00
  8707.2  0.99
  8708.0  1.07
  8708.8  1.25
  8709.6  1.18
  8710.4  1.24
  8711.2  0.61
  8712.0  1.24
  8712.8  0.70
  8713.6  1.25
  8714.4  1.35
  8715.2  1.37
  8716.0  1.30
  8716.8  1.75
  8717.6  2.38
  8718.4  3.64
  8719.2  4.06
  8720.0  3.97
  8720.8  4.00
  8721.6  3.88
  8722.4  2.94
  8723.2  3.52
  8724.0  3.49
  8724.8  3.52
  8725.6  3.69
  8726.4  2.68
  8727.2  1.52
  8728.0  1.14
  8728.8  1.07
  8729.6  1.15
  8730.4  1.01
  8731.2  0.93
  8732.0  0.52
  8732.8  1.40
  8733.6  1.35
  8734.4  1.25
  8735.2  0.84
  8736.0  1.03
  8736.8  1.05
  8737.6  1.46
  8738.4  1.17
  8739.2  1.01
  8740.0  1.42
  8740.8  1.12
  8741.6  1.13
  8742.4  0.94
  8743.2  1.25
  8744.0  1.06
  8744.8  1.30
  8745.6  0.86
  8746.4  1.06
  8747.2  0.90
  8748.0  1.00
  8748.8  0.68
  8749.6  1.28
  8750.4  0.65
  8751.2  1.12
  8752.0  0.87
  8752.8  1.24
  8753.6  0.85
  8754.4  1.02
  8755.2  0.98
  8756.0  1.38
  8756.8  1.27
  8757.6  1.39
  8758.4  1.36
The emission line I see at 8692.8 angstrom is H-alpha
